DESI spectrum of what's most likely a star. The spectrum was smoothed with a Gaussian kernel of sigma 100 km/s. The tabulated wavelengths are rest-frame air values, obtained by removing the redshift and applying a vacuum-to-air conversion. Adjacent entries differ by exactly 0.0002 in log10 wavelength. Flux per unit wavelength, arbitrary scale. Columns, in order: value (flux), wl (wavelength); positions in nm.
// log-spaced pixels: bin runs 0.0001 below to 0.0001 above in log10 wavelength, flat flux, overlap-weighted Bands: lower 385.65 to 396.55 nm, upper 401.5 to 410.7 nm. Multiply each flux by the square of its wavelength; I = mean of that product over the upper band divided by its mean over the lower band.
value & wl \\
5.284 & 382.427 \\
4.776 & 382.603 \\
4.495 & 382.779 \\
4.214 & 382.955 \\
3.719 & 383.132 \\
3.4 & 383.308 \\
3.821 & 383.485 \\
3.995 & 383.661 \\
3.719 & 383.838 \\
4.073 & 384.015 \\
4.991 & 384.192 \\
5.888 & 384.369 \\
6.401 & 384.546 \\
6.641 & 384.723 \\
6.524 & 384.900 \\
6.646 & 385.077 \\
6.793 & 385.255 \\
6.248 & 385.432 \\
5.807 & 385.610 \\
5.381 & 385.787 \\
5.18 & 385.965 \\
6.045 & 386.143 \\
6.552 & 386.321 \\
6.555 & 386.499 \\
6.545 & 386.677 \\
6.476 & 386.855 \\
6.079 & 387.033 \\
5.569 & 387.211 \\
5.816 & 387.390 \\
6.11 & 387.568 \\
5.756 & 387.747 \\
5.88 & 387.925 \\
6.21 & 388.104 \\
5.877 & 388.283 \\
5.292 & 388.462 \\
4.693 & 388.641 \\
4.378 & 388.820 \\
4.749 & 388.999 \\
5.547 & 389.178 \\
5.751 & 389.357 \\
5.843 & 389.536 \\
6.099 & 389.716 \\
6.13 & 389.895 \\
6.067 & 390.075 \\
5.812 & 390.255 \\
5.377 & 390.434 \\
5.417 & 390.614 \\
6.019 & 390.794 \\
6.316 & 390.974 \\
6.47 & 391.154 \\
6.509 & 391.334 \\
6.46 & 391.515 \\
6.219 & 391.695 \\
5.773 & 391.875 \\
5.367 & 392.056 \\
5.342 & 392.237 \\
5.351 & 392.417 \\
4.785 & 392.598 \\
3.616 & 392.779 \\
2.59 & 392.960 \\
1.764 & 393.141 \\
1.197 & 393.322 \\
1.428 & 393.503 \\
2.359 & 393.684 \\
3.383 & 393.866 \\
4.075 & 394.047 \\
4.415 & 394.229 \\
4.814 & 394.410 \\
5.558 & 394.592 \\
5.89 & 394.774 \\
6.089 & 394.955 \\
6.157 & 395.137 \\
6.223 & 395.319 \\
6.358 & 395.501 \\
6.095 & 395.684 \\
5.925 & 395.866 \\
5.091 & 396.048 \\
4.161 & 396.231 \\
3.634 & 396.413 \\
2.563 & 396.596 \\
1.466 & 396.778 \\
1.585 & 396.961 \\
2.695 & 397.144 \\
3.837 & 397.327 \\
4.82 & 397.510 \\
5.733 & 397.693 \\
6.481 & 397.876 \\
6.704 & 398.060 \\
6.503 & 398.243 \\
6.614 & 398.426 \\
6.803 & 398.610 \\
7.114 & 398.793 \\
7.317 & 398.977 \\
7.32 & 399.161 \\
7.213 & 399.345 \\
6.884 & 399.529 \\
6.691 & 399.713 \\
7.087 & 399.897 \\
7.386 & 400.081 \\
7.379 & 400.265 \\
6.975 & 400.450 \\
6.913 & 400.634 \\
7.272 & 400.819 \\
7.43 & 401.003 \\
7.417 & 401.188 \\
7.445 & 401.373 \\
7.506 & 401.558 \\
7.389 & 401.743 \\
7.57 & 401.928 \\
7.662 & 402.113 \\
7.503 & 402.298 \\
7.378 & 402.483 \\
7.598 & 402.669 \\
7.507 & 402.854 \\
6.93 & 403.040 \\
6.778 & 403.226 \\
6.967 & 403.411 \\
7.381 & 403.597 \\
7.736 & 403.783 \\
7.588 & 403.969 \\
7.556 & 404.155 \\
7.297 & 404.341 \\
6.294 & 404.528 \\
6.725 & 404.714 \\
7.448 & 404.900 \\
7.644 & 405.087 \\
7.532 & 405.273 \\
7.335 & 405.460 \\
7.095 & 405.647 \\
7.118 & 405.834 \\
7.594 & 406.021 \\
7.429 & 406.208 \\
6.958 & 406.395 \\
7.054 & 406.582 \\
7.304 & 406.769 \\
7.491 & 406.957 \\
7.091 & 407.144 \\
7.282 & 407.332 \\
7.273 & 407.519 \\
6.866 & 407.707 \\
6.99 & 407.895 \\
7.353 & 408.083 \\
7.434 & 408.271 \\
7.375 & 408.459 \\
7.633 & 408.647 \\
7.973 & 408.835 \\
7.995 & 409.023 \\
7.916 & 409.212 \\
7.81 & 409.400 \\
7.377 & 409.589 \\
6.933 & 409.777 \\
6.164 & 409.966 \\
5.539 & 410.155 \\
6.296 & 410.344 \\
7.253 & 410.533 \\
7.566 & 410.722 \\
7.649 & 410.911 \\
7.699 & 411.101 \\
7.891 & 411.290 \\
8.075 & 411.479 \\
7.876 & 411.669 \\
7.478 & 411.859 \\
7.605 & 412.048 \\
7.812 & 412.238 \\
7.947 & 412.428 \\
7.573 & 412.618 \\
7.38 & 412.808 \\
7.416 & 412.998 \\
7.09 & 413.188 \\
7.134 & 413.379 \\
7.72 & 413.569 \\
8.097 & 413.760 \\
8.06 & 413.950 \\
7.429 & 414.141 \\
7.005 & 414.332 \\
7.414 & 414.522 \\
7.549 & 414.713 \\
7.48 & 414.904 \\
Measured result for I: 1.49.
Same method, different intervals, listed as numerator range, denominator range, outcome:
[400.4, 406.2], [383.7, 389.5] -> 1.39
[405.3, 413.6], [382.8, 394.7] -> 1.57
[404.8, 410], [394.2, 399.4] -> 1.45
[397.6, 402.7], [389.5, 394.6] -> 1.54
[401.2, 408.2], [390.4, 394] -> 1.70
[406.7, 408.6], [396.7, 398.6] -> 1.60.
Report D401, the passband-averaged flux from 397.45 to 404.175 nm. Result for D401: 7.1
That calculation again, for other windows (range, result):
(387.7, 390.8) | 5.59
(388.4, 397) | 4.85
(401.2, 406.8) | 7.31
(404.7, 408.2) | 7.25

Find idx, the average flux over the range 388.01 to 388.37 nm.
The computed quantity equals 6.03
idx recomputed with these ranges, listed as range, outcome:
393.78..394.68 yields 4.45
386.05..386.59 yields 6.37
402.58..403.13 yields 7.35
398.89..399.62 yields 7.18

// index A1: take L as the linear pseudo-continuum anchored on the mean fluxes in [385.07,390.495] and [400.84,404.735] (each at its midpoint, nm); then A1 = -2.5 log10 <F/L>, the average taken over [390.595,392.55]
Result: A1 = 0.05 mag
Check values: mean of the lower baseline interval 5.84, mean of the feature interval 5.92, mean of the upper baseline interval 7.33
